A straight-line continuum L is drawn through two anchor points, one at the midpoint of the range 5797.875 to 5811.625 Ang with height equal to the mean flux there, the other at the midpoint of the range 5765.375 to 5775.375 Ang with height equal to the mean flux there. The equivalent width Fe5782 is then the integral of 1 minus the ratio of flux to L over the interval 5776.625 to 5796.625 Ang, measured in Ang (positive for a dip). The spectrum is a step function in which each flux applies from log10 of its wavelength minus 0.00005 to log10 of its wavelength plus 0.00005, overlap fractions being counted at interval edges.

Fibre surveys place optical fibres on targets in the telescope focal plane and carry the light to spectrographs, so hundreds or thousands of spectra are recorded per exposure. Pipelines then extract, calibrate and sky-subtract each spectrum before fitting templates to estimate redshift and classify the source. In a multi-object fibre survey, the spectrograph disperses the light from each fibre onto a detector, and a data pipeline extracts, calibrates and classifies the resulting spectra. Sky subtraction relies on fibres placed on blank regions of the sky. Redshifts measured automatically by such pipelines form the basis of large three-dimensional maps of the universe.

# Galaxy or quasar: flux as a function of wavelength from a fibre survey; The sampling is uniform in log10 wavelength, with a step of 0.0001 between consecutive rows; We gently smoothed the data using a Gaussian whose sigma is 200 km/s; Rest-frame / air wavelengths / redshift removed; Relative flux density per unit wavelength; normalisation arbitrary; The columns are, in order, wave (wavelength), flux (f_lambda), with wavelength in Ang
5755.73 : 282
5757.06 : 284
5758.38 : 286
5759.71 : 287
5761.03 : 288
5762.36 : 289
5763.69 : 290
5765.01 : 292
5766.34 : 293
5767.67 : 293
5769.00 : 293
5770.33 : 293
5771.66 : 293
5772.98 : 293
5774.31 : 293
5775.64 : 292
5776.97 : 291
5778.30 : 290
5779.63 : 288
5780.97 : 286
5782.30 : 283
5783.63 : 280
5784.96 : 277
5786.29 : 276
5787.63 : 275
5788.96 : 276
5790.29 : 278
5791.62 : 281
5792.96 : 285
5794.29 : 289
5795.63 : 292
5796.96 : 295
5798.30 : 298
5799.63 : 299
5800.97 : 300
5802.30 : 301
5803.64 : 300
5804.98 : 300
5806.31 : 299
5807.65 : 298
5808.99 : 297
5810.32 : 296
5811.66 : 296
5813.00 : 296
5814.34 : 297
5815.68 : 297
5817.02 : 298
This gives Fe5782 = 0.85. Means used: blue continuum 293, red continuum 299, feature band 283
